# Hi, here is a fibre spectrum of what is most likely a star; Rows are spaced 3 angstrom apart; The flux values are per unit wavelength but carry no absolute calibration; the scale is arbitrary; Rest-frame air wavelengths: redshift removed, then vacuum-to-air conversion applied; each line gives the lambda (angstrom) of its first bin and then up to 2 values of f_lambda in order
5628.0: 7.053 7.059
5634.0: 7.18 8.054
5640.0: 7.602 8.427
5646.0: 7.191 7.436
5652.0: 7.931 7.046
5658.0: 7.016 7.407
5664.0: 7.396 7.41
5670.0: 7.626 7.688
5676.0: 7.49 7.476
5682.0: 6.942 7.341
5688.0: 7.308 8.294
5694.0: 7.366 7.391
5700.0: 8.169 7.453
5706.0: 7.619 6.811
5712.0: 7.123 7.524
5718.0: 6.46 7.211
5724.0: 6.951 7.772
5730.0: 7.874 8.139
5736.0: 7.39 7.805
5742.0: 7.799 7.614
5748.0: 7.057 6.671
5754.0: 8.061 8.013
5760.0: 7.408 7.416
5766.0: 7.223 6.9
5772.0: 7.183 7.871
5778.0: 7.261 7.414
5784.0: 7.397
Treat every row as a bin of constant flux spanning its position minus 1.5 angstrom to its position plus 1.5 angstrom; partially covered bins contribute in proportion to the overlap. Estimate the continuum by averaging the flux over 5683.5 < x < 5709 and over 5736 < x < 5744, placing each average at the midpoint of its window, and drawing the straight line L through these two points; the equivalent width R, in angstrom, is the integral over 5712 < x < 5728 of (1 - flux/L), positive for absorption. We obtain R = 1.0 angstrom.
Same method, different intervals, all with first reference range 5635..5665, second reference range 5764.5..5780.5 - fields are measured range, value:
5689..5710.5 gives -0.39 angstrom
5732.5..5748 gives -0.62 angstrom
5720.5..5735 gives -0.43 angstrom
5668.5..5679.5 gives -0.12 angstrom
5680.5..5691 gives 0.17 angstrom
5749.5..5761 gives -0.33 angstrom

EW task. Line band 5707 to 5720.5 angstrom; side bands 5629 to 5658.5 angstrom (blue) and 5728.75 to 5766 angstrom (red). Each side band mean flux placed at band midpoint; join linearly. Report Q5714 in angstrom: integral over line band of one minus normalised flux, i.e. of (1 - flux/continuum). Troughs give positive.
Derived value 1.0 angstrom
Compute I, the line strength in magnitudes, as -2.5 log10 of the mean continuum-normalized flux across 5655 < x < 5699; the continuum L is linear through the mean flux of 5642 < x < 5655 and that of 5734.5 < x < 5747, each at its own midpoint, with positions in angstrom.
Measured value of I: 0.03 mag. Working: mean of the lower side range 7.64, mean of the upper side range 7.63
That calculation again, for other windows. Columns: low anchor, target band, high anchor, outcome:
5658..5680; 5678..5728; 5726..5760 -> 0.03 mag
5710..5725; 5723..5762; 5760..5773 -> -0.07 mag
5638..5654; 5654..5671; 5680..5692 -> 0.04 mag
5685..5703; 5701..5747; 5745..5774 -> 0.01 mag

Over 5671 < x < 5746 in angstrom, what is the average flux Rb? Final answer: 7.48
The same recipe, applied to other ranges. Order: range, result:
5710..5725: 7.05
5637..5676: 7.53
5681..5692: 7.46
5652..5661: 7.24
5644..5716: 7.44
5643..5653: 7.63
